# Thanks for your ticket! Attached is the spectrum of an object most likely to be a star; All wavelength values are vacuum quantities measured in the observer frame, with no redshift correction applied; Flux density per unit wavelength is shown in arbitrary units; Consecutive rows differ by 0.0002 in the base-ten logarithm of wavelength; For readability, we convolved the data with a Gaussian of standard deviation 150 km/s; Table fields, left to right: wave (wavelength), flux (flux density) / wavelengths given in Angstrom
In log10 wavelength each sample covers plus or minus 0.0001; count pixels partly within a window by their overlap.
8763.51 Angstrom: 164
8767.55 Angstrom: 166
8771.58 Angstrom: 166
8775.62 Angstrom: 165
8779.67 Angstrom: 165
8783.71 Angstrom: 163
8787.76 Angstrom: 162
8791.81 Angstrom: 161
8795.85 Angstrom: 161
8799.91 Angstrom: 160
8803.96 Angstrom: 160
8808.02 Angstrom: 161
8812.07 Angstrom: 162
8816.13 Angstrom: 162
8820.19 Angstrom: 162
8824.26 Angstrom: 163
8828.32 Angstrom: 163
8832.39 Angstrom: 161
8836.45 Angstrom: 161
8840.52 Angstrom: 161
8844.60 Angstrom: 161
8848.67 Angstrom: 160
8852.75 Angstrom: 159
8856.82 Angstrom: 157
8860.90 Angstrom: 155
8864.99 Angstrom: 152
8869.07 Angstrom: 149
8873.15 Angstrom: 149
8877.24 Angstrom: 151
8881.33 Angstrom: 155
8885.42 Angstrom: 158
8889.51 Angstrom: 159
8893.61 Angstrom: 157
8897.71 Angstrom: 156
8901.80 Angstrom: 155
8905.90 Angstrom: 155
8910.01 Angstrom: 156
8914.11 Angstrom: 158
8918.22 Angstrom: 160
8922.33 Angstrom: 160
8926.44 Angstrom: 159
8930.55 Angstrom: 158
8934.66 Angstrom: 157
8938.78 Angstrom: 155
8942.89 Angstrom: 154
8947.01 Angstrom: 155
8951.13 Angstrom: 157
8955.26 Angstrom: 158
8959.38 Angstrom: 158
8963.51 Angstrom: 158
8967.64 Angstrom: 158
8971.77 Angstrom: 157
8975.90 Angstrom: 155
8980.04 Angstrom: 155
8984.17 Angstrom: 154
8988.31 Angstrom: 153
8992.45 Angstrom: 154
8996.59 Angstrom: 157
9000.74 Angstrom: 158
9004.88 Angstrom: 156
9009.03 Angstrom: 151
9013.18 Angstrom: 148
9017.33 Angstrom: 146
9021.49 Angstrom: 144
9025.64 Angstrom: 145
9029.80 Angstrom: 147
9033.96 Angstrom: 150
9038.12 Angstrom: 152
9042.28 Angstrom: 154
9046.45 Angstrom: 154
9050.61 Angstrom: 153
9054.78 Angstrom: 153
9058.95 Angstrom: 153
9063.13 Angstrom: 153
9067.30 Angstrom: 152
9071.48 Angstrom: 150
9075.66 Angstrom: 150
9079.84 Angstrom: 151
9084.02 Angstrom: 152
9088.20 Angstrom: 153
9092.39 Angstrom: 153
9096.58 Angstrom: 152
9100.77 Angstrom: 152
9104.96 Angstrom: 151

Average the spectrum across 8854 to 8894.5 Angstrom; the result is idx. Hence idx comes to 154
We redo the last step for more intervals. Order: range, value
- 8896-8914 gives 156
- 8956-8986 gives 157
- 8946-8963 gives 157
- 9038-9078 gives 152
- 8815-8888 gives 158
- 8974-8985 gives 155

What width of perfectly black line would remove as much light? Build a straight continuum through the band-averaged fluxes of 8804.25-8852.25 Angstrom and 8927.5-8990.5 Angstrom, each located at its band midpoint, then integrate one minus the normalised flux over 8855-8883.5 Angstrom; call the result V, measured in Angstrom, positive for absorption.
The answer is 1.3 Angstrom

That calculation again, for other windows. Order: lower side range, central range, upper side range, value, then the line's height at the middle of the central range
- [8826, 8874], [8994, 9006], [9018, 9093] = -0.3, 153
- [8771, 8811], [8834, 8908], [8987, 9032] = 0.9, 158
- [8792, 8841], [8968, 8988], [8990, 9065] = -0.2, 154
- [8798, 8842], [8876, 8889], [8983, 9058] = 0.2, 158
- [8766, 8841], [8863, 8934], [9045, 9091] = 1.3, 159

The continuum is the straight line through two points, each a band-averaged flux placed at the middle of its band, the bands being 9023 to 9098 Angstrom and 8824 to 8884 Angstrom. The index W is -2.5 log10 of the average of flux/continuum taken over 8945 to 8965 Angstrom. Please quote -0.02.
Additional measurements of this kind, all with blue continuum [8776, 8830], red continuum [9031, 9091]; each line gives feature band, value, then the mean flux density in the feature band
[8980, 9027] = 0.02 mag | 152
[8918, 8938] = -0.01 mag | 158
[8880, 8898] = 0.01 mag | 157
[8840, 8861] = 0.01 mag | 159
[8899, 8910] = 0.02 mag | 155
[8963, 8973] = -0.01 mag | 158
